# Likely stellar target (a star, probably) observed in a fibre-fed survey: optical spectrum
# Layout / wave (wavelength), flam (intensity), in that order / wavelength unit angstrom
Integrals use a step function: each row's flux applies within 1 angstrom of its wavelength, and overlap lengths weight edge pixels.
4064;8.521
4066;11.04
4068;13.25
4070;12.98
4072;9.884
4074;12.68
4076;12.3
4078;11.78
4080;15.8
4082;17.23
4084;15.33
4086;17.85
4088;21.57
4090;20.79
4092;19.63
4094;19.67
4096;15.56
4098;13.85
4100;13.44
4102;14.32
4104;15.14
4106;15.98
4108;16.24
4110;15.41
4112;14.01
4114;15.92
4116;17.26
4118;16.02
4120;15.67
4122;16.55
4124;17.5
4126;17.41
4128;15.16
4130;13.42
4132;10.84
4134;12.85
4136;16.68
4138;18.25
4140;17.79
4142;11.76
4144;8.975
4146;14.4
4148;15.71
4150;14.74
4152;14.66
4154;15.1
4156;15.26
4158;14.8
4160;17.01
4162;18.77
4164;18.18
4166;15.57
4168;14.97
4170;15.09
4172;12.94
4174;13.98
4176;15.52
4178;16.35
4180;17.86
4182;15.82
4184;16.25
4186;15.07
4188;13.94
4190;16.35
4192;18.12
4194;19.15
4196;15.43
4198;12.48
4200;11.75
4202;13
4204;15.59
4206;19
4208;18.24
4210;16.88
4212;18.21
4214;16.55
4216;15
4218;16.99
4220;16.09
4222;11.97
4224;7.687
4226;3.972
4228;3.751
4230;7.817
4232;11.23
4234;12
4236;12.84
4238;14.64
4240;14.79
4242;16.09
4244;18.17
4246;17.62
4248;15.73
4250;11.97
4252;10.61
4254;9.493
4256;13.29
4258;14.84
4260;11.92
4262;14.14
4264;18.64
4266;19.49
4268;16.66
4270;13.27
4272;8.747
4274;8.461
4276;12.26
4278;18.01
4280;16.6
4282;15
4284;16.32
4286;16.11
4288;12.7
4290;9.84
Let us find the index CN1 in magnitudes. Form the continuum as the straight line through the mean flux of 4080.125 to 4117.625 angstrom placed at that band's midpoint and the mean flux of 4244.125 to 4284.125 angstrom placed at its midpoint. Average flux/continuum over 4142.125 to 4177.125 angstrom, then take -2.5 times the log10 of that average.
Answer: 0.05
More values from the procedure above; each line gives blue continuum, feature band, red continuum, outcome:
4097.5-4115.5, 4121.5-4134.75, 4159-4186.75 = 0.04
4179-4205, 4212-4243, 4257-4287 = 0.22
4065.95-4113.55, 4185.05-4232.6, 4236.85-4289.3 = 0.06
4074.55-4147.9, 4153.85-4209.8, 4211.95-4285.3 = -0.09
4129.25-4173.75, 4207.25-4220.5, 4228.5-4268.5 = -0.18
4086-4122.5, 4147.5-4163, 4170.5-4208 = 0.01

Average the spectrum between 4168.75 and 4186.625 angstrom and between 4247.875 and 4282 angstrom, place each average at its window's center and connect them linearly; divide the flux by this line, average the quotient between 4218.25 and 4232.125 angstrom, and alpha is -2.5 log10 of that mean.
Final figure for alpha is 0.49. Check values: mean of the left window 15.4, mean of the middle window 9.22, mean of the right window 13.8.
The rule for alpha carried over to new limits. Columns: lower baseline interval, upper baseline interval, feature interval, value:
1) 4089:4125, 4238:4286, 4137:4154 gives 0.09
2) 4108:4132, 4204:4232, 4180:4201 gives -0.12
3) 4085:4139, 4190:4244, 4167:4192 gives -0.05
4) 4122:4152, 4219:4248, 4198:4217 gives -0.23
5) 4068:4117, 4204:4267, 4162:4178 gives -0.06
